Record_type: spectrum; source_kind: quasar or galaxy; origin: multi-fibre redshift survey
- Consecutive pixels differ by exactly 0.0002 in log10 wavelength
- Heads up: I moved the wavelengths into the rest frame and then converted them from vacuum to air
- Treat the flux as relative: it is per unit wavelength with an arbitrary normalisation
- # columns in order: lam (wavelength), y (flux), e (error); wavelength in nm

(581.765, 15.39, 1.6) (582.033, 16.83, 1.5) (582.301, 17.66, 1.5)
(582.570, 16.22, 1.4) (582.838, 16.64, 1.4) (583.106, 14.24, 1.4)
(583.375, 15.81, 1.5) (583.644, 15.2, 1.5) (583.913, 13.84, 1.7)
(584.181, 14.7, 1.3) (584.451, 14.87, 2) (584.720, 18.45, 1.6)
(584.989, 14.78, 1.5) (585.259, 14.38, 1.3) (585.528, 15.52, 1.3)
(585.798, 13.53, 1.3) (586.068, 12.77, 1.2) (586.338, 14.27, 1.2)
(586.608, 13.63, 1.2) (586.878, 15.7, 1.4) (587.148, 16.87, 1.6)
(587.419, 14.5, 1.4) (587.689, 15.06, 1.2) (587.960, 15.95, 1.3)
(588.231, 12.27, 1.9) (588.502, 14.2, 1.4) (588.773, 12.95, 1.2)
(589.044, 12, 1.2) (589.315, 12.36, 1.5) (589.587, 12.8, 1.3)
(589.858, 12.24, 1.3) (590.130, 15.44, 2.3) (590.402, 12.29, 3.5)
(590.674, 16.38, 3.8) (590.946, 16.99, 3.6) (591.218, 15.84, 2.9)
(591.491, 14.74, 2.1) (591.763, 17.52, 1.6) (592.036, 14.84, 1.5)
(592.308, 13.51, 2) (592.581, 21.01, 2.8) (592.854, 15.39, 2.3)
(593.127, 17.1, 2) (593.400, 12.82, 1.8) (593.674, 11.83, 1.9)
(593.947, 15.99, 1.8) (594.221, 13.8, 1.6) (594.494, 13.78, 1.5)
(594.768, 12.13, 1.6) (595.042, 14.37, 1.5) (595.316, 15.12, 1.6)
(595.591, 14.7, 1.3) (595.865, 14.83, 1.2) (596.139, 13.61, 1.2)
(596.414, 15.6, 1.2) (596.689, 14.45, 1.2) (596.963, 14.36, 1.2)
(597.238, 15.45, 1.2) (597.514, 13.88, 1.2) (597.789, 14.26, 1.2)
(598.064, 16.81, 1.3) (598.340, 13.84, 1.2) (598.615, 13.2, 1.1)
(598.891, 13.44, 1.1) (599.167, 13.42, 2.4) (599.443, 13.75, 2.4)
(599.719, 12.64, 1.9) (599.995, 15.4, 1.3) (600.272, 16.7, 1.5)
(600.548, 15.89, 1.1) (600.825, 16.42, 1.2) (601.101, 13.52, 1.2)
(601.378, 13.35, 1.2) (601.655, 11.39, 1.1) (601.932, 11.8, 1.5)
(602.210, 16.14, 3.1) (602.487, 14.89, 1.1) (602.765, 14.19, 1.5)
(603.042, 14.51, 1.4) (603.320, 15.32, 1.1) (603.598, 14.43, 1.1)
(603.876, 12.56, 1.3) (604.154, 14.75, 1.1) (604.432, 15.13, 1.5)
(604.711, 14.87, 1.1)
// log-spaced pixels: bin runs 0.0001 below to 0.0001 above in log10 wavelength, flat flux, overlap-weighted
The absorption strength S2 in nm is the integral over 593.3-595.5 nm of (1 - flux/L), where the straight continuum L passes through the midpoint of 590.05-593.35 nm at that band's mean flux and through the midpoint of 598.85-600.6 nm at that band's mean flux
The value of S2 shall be 0.230 nm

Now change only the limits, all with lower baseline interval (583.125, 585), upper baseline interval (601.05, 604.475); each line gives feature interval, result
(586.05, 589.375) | 0.21 nm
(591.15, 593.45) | -0.19 nm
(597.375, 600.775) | -0.06 nm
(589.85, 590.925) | 0.02 nm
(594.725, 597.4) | -0.01 nm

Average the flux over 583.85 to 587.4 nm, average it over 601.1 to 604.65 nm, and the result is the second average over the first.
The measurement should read 0.9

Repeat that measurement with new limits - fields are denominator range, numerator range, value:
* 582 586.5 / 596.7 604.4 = 0.94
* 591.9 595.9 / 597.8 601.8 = 0.97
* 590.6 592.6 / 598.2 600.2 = 0.86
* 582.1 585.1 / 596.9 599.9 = 0.90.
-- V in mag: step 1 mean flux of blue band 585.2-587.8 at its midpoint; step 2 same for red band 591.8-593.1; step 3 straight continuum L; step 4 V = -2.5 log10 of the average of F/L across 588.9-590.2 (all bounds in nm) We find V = 0.21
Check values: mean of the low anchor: 14.6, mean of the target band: 12.8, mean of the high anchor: 16.4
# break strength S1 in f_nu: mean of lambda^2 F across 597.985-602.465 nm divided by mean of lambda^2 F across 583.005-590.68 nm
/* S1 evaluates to 1.04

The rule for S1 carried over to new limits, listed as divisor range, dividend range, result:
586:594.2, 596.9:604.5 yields 1.01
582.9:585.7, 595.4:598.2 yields 1.02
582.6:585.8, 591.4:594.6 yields 1.03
